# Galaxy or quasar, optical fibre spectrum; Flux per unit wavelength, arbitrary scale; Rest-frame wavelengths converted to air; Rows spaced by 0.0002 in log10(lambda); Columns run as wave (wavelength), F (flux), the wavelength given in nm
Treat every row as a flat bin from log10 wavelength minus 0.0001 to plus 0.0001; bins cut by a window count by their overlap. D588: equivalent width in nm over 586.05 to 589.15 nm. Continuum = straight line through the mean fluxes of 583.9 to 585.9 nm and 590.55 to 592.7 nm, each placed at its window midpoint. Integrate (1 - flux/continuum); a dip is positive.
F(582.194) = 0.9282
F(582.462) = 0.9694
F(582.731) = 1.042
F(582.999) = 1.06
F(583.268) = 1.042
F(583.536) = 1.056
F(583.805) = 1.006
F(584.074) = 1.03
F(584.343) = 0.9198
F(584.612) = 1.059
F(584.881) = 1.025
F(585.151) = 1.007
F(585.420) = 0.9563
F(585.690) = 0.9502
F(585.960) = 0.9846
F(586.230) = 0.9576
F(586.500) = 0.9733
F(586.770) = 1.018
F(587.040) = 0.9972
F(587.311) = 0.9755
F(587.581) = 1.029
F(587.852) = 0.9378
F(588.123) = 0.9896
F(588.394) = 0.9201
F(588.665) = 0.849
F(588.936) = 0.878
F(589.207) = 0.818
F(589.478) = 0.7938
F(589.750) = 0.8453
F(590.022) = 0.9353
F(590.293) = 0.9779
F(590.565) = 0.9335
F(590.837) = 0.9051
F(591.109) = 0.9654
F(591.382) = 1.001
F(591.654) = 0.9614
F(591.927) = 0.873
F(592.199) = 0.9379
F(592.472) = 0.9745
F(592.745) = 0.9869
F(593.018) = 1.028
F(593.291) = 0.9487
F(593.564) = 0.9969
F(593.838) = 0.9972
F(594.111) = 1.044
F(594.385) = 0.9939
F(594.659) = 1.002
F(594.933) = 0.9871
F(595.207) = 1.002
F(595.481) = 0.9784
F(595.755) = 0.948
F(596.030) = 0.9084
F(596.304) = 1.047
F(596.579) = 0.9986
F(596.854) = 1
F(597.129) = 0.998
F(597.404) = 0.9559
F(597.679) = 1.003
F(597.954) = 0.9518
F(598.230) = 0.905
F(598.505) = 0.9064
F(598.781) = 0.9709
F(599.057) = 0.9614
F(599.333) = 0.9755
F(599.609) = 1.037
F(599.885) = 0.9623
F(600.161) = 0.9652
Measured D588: 0.06 nm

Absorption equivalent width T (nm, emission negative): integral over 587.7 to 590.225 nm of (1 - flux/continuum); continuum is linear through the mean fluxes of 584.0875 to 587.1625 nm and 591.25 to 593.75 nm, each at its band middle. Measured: 0.23 nm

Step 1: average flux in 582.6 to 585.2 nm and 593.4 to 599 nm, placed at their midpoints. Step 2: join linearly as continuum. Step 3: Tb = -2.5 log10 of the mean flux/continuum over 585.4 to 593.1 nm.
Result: 0.07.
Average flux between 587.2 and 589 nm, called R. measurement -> 0.942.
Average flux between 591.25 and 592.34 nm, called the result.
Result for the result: 0.944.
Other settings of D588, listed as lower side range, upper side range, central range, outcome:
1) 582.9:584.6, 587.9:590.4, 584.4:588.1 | -0.11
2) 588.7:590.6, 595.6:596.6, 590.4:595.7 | -0.26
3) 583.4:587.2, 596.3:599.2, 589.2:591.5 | 0.17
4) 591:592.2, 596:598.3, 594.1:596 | -0.04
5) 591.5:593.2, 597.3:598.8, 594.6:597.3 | -0.10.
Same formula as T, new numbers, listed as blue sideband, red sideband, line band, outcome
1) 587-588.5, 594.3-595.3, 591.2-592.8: 0.05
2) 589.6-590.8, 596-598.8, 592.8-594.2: -0.09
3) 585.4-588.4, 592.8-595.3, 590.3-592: 0.08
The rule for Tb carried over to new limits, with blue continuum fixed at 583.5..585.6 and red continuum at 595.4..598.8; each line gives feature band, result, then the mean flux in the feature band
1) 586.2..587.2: 0.01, 0.989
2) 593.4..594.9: -0.03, 1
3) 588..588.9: 0.09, 0.914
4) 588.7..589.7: 0.19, 0.833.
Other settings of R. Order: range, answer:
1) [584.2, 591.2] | 0.946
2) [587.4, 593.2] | 0.931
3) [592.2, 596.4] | 0.987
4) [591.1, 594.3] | 0.977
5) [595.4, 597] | 0.98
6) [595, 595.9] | 0.976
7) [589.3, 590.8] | 0.896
